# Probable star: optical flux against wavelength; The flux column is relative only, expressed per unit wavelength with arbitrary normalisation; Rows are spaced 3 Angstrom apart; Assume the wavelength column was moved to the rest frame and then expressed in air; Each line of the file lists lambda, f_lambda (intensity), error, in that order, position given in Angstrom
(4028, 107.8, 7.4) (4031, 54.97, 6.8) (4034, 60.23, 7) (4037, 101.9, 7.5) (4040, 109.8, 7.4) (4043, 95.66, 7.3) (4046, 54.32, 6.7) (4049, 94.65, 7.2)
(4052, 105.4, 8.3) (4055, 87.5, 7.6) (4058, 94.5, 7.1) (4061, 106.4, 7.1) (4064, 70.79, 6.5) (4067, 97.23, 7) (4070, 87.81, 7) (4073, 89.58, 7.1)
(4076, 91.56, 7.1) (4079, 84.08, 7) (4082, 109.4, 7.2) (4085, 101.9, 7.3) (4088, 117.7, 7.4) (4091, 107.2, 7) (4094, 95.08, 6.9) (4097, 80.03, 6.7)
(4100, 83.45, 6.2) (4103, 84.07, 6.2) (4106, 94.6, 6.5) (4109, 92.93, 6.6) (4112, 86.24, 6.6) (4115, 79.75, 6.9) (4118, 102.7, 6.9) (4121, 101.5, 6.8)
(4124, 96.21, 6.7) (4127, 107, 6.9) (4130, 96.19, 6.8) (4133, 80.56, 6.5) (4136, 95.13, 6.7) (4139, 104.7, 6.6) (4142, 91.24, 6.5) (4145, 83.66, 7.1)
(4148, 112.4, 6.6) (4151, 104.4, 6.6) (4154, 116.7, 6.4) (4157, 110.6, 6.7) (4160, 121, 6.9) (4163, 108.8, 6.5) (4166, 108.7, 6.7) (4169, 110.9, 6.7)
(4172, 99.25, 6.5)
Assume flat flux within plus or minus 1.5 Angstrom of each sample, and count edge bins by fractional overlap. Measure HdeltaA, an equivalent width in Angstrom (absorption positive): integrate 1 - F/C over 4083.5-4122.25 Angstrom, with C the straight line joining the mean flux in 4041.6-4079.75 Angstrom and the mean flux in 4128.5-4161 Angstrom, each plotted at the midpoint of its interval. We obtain 0.3 Angstrom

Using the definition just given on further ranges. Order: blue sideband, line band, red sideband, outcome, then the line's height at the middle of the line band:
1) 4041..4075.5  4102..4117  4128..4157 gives 1.15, 95.5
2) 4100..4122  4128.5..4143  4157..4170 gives 1.05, 101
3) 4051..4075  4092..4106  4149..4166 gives 1.72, 99.7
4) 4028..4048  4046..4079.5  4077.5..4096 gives 0.59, 92.1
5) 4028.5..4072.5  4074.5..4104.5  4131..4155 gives -1.09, 92.1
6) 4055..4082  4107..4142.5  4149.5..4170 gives 3.13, 104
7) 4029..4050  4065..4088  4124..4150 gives -2.09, 87.5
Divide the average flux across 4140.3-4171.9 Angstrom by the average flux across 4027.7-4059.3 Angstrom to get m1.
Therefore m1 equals 1.2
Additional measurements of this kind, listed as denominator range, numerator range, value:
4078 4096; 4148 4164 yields 1.10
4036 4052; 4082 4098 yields 1.10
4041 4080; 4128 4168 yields 1.15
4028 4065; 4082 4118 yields 1.08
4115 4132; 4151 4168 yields 1.14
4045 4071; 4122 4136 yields 1.07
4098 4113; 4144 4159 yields 1.21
